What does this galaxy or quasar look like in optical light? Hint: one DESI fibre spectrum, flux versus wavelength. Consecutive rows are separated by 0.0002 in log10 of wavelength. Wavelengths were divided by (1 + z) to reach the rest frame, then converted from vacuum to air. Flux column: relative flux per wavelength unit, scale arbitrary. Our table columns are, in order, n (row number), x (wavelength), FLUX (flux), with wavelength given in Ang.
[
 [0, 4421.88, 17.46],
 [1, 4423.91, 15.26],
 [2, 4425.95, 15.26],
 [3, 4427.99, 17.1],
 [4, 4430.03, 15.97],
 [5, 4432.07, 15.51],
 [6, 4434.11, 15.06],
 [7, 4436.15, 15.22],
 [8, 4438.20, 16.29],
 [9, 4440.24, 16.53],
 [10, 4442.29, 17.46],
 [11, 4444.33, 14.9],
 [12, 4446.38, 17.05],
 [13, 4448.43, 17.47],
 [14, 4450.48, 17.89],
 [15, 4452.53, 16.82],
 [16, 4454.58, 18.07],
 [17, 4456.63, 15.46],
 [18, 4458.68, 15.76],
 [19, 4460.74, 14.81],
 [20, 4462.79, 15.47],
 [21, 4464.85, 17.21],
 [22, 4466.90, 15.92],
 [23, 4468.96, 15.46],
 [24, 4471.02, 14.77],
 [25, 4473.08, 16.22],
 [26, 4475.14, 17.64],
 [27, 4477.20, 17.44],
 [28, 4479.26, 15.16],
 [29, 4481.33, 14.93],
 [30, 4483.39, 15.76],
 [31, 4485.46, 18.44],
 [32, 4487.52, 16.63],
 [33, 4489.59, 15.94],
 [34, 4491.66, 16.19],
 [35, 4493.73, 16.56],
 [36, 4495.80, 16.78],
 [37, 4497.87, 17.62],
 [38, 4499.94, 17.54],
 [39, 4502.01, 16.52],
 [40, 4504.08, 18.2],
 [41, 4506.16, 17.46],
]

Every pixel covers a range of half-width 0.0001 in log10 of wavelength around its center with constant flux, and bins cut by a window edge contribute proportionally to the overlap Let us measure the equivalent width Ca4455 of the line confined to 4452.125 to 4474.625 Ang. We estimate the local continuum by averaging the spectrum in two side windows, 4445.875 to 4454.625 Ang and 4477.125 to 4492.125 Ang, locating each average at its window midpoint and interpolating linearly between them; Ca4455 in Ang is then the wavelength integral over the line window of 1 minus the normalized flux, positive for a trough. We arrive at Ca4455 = 1.3 Ang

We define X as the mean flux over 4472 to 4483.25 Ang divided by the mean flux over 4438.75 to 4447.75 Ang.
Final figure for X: 0.98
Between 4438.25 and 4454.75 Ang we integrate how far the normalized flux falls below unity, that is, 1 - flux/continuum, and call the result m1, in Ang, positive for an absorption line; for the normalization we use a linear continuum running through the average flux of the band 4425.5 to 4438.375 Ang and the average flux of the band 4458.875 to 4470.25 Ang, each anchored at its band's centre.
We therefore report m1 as -1.2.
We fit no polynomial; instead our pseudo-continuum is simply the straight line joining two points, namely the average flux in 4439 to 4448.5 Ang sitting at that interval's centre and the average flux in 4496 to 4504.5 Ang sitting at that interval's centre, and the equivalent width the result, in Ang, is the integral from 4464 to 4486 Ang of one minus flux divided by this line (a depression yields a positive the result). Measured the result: 1.0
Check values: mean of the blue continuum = 16.6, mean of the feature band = 16.2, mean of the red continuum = 17.4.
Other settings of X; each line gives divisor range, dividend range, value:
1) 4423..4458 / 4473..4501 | 1.02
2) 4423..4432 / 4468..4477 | 1.02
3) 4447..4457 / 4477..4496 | 0.95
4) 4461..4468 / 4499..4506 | 1.09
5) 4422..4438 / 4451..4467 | 1.03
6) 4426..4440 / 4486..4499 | 1.05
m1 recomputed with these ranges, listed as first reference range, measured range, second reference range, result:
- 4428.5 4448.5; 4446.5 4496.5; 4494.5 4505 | 1.1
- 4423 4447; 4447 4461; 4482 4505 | -0.4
